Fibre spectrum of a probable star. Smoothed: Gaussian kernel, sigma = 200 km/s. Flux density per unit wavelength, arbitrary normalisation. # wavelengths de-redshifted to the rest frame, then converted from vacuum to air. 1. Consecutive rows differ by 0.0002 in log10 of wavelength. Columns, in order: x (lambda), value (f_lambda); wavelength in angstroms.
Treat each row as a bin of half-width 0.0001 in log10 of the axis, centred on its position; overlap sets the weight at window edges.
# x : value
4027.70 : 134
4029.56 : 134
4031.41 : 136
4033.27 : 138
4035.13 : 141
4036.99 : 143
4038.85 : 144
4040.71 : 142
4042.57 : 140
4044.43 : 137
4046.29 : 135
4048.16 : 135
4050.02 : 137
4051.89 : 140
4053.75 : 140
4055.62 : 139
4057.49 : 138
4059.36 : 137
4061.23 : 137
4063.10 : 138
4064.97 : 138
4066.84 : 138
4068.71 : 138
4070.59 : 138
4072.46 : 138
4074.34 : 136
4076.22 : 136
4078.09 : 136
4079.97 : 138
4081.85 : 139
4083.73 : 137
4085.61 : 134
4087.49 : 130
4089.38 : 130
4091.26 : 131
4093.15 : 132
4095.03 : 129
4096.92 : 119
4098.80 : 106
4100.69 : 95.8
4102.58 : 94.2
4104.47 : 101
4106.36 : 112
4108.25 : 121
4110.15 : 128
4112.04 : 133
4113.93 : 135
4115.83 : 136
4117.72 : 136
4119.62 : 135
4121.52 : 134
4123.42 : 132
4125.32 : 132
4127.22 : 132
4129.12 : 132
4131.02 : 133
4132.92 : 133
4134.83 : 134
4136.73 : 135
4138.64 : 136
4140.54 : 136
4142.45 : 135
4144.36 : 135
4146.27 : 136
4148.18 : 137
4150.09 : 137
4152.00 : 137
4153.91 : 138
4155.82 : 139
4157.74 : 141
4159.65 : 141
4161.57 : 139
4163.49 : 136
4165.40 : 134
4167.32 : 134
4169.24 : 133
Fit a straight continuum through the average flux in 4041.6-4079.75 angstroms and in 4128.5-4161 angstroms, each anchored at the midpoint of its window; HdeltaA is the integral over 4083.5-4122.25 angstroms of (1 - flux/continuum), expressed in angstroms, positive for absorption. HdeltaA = 3.67 angstroms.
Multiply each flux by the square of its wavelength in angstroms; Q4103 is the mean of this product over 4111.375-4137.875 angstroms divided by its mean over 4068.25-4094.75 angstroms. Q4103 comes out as 1.01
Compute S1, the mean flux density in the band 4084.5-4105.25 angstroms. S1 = 119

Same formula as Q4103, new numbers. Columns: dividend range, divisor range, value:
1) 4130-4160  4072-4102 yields 1.09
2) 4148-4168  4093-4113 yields 1.23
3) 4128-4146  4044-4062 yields 1.02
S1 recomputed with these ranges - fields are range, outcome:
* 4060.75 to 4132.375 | 129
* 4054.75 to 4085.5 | 137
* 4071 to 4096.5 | 134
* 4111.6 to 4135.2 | 134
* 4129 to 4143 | 134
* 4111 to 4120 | 135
